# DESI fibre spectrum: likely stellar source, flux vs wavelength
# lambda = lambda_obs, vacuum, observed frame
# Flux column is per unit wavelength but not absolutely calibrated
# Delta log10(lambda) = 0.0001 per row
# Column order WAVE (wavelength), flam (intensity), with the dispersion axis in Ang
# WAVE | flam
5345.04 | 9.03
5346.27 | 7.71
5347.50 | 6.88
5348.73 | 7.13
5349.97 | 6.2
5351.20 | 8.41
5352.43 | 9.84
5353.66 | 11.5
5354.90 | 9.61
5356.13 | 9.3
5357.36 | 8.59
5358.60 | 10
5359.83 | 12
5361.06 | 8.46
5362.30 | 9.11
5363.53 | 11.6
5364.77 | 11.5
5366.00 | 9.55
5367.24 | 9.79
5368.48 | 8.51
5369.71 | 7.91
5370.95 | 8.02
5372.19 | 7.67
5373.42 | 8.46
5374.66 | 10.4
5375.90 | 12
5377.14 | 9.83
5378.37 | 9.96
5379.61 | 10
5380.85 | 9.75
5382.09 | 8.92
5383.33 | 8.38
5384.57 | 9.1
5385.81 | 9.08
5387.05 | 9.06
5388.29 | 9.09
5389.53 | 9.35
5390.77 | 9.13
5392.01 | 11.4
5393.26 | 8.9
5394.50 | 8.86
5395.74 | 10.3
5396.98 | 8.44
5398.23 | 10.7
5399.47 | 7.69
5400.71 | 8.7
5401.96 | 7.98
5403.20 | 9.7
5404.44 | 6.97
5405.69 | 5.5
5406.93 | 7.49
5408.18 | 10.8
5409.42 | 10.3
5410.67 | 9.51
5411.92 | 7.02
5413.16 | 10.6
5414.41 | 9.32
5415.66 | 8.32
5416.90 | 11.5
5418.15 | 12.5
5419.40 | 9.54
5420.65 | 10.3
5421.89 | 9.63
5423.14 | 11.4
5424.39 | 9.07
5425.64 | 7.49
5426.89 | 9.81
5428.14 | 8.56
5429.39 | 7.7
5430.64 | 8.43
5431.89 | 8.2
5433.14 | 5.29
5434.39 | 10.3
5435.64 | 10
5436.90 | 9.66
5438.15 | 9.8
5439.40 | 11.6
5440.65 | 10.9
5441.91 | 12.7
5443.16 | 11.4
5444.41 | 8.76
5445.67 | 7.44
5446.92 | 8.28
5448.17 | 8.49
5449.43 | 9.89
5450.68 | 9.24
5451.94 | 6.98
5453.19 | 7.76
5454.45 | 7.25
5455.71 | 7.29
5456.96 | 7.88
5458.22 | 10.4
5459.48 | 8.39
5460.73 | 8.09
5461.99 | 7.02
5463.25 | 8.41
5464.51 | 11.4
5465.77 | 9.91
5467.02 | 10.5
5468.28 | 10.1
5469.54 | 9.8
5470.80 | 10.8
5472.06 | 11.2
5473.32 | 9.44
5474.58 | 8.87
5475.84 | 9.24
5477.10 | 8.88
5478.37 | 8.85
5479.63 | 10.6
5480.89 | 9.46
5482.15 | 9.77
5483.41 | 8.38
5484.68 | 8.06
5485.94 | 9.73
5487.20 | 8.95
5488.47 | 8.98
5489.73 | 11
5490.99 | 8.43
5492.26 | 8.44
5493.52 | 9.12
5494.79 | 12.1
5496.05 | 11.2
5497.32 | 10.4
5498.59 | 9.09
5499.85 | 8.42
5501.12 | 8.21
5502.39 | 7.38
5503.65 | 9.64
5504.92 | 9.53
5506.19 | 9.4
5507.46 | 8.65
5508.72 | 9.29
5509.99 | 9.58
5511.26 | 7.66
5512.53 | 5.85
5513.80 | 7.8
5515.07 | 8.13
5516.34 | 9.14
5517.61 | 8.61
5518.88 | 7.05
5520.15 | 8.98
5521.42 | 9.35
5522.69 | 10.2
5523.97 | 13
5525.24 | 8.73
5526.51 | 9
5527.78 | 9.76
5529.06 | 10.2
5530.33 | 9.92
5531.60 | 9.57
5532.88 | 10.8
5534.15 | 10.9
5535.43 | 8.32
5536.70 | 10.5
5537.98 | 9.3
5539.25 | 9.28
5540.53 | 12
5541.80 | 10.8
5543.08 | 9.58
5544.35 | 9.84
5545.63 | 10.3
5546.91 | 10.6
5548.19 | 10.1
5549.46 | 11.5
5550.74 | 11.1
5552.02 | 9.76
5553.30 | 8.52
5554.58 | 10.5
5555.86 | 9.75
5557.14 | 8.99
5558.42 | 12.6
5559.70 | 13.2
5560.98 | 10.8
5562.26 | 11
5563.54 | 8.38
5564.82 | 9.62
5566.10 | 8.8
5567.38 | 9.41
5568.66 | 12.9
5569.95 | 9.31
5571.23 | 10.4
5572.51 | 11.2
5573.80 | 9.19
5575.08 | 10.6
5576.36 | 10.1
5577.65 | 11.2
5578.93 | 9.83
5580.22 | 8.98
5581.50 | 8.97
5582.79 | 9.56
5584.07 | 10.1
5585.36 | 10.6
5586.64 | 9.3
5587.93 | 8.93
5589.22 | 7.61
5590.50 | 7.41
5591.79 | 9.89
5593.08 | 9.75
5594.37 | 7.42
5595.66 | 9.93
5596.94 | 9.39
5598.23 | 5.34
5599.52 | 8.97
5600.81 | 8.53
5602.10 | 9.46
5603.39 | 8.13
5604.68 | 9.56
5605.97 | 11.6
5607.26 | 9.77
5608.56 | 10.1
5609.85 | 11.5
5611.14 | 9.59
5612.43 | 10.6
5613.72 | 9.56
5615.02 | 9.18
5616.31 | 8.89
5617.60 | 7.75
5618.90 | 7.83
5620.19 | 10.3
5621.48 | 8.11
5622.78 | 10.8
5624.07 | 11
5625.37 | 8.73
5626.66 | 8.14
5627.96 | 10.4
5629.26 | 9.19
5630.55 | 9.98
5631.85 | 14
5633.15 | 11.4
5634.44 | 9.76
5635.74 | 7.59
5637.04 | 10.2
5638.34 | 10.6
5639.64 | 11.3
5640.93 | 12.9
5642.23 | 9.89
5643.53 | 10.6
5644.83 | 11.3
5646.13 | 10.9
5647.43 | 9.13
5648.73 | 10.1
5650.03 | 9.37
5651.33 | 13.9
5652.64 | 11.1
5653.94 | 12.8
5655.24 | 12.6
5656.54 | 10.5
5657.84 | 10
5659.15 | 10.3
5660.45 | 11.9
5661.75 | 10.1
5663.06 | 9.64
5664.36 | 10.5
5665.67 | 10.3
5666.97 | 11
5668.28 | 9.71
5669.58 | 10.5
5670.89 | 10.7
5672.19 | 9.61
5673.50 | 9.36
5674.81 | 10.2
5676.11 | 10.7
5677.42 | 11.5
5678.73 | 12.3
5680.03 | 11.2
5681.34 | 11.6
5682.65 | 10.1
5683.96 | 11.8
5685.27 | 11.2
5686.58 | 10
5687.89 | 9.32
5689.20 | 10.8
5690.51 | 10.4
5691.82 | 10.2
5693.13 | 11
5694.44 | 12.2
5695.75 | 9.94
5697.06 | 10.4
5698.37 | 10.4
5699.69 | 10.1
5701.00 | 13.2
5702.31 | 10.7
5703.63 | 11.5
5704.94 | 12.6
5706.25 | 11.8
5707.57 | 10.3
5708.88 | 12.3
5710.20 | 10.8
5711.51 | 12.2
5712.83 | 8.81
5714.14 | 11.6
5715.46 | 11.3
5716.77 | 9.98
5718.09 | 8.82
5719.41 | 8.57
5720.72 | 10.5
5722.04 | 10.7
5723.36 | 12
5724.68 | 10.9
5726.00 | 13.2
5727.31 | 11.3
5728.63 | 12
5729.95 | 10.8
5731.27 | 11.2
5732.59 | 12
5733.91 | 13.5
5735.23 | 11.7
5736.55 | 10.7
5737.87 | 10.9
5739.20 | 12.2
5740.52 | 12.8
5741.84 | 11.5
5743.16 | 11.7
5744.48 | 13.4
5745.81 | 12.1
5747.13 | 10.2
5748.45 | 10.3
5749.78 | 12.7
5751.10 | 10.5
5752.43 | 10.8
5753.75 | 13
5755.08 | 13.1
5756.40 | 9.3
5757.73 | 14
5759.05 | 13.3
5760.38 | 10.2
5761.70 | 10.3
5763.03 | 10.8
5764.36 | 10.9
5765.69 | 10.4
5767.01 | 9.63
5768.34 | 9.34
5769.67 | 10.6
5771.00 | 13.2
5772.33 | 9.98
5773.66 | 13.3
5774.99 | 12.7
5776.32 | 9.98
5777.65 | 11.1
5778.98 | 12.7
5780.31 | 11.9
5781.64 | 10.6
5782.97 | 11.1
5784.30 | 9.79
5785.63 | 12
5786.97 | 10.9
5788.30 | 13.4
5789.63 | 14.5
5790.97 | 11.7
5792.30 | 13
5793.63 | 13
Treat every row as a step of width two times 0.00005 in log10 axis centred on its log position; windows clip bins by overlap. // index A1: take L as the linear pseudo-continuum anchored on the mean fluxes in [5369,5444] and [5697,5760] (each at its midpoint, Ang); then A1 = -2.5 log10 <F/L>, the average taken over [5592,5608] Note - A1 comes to 0.17 mag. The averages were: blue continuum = 9.34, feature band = 9.01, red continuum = 11.4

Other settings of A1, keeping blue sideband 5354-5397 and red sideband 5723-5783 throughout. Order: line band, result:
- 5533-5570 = 0.02 mag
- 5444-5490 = 0.11 mag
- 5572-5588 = 0.07 mag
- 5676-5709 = 0.01 mag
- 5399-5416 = 0.13 mag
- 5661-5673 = 0.08 mag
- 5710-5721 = 0.11 mag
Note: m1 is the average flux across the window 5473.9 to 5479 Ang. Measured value 8.95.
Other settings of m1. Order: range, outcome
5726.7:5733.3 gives 11.5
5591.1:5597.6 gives 9.25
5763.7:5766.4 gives 10.6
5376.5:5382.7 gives 9.7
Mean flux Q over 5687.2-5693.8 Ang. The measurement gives 10.3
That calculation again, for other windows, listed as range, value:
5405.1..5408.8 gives 7.96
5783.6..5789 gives 11.5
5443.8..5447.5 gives 8.15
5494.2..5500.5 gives 10.2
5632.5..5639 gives 9.91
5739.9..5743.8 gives 12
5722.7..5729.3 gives 11.9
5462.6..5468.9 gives 10.1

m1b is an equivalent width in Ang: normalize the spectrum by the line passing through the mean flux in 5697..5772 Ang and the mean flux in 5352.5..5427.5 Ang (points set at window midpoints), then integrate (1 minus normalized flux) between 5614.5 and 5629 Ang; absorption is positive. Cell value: 2.01 Ang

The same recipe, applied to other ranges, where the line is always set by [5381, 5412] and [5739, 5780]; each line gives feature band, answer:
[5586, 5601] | 2.6 Ang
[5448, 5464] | 1.9 Ang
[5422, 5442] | -0.3 Ang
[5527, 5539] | 0.0 Ang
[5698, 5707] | -0.3 Ang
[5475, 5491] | 0.4 Ang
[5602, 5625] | 1.8 Ang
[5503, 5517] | 1.6 Ang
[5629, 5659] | -0.5 Ang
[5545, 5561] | -0.9 Ang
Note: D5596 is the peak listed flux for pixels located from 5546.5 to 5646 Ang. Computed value 14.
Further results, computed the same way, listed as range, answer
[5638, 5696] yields 13.9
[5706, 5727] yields 13.2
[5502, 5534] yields 13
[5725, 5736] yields 13.5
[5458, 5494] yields 11.4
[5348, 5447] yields 12.7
